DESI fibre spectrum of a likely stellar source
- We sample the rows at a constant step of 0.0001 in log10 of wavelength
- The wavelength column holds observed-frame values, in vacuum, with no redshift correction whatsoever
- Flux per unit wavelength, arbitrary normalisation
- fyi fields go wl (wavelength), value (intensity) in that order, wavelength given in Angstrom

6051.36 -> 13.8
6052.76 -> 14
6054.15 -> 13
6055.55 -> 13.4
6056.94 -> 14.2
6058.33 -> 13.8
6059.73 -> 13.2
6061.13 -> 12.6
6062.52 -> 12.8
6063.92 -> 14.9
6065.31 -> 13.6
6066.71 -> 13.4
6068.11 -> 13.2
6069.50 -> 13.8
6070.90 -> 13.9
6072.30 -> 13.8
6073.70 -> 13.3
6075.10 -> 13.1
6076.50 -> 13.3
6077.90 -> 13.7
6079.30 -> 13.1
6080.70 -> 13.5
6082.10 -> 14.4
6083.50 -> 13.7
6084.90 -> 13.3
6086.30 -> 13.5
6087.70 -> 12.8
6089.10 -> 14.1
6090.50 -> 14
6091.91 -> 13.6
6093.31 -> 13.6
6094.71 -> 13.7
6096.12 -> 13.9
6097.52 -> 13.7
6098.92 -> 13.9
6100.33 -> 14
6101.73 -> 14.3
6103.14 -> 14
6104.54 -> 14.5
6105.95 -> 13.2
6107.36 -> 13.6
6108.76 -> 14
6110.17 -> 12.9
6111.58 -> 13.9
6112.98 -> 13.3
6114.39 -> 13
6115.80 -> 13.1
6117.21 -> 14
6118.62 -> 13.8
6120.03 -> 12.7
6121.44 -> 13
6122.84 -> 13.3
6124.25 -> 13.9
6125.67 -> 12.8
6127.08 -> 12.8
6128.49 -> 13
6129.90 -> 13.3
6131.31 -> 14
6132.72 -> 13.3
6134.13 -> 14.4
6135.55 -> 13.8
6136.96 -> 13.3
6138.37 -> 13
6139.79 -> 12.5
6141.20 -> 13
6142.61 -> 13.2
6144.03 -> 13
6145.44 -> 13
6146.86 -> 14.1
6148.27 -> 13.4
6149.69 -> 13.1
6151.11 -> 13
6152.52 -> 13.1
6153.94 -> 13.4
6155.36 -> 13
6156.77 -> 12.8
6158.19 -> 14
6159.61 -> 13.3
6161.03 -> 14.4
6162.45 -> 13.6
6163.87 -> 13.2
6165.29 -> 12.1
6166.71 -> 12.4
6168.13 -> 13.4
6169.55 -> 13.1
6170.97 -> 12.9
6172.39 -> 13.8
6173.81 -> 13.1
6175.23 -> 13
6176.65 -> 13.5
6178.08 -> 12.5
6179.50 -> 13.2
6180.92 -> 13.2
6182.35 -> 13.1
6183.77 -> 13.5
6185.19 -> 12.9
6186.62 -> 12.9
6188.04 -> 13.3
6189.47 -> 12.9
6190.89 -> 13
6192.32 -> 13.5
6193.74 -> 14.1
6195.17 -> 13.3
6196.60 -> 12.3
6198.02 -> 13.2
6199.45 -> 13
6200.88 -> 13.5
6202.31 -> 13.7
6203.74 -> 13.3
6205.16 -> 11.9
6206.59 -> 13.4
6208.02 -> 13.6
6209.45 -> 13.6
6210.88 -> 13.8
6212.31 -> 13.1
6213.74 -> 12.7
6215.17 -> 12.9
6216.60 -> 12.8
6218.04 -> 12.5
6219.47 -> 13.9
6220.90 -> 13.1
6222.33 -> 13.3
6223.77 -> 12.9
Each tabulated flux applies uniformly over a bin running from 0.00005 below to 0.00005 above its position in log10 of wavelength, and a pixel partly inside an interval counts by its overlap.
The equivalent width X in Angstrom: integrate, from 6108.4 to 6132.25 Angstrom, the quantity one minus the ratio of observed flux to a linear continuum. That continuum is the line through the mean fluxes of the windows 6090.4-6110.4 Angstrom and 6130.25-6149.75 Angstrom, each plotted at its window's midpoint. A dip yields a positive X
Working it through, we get 0.5 Angstrom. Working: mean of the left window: 13.8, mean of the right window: 13.4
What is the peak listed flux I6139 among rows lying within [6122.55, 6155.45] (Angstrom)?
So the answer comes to 14.4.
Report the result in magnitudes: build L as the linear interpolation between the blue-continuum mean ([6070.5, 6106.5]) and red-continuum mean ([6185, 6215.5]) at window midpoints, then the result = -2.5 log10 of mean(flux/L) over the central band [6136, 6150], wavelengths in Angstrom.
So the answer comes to 0.022 mag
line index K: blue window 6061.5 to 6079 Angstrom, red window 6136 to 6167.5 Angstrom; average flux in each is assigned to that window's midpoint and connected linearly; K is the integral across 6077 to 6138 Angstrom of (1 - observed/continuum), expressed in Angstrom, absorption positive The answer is -0.9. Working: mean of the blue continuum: 13.5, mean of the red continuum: 13.2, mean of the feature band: 13.6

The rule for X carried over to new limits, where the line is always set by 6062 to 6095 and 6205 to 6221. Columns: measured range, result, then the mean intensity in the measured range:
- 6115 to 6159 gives 0.3 Angstrom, 13.3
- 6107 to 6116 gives 0.0 Angstrom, 13.4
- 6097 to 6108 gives -0.3 Angstrom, 13.9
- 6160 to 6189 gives 0.3 Angstrom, 13.2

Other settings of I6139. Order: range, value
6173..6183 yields 13.5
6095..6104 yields 14.3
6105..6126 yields 14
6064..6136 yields 14.5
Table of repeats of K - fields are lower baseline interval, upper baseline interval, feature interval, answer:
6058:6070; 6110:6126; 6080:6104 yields -0.7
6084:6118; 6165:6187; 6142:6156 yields 0.0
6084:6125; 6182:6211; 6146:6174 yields 0.2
